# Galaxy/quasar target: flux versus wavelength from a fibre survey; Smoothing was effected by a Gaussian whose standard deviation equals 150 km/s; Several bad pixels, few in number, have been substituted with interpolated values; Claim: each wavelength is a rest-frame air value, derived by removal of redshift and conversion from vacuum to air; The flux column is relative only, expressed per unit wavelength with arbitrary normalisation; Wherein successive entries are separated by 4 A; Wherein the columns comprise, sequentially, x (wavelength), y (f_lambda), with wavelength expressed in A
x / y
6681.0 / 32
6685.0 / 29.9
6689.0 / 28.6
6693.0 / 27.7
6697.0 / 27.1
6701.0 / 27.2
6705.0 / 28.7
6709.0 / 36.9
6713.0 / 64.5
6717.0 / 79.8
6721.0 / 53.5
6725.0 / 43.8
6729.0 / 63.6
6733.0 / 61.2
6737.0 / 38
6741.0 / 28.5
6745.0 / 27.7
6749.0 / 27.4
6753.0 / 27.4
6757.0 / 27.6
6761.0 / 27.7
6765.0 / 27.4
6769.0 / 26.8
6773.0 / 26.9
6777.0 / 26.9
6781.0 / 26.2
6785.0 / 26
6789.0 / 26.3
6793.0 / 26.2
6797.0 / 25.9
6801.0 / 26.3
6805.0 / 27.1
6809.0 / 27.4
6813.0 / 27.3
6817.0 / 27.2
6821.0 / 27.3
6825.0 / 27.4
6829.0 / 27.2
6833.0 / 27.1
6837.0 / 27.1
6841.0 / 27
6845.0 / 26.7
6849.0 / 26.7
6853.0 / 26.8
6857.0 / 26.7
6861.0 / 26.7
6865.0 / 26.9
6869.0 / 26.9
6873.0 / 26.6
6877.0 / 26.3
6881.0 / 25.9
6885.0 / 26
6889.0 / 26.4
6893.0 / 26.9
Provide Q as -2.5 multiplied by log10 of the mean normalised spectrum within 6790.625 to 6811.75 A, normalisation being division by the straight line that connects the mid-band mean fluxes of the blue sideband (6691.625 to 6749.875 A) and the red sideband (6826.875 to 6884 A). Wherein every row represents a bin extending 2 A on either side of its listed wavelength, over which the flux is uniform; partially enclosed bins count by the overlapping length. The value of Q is 0.24 mag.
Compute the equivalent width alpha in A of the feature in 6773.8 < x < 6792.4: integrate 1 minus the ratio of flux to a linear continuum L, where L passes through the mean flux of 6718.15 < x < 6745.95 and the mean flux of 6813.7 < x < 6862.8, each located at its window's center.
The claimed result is 5.5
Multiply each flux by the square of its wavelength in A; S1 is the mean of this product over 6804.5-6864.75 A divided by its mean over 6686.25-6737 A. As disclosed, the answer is 0.63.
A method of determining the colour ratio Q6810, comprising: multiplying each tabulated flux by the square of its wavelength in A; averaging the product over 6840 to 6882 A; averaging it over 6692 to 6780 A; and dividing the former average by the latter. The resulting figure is 0.7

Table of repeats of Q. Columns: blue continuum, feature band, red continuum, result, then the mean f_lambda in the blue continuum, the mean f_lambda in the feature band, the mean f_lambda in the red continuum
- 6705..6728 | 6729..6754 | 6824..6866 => 0.29 mag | 53.7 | 37.6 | 26.9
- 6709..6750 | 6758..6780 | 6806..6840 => 0.41 mag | 48.7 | 27.1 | 27.2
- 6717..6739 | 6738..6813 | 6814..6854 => 0.46 mag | 54.5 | 27.1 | 27.1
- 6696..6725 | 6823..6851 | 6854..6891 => 0.14 mag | 45.9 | 27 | 26.5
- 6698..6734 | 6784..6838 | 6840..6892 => 0.29 mag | 50.1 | 26.9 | 26.6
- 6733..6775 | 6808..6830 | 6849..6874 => 0.03 mag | 30.1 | 27.3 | 26.8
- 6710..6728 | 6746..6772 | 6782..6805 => 0.45 mag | 59.3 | 27.4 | 26.2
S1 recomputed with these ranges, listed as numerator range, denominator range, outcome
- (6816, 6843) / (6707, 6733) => 0.49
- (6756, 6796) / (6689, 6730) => 0.62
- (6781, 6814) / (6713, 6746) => 0.53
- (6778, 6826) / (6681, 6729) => 0.66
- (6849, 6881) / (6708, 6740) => 0.51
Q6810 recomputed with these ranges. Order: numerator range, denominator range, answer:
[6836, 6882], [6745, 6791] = 1.02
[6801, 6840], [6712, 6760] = 0.63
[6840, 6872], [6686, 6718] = 0.73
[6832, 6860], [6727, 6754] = 0.70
